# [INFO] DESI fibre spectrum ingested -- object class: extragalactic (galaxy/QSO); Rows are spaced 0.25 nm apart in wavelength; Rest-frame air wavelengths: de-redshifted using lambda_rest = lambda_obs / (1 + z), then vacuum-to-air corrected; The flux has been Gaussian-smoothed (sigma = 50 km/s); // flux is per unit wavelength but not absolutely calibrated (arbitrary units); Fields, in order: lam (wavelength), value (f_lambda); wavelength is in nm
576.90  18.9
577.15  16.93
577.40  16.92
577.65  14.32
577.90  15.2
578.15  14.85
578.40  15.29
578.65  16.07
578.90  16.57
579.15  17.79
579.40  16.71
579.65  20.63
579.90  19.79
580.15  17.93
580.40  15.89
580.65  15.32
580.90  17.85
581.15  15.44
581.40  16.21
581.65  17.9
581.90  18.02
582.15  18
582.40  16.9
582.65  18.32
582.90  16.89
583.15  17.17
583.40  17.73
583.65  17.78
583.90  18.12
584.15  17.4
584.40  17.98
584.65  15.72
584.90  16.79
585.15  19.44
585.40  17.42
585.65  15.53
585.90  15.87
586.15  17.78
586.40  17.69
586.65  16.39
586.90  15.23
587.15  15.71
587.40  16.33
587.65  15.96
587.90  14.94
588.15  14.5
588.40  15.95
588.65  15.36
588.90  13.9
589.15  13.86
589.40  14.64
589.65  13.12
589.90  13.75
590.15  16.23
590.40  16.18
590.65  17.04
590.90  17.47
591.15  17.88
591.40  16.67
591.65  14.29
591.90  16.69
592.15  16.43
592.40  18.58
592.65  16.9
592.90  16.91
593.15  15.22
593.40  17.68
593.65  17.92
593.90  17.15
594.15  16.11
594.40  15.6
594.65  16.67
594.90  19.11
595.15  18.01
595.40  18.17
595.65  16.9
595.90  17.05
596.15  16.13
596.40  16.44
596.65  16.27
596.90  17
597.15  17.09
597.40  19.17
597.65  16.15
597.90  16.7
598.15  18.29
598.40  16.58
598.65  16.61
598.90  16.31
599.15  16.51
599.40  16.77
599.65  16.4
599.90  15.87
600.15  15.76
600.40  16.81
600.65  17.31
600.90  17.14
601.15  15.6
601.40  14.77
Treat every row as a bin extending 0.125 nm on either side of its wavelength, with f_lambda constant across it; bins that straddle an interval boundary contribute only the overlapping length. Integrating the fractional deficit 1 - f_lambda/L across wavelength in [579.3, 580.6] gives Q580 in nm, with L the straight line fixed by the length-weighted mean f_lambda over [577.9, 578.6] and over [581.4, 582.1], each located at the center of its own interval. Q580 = -0.13 nm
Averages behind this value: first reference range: 15.2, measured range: 18.1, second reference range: 17.7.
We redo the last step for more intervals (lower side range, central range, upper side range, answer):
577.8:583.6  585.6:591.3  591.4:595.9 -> 0.43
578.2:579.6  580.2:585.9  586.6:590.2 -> -0.45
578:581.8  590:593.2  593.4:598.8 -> 0.08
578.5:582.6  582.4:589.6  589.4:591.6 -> 0.06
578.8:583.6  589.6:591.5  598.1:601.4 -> 0.09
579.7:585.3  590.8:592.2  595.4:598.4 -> 0.05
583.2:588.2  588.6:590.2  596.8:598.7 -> 0.25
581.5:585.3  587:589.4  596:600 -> 0.30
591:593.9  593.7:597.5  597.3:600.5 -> -0.07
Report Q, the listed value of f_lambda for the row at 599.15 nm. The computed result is 16.51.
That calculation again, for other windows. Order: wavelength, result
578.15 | 14.85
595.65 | 16.9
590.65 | 17.04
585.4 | 17.42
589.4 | 14.64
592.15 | 16.43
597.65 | 16.15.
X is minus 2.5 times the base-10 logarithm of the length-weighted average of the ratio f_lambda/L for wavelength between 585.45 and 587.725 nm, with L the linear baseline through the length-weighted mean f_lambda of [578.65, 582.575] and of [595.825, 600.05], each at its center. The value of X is 0.05 mag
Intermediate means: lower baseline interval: 17.4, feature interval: 16.3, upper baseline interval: 16.8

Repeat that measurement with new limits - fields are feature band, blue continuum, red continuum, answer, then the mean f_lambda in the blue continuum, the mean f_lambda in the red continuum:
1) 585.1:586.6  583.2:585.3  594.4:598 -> 0.03 mag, 17.6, 17.2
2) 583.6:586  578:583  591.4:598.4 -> -0.01 mag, 17.1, 17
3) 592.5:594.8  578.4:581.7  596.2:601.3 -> 0.01 mag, 17.1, 16.7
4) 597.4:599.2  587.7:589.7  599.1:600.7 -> -0.05 mag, 14.6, 16.5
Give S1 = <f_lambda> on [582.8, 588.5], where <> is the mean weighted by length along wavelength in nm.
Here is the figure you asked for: 16.7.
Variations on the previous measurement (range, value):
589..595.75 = 16.5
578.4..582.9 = 17.3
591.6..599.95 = 16.9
